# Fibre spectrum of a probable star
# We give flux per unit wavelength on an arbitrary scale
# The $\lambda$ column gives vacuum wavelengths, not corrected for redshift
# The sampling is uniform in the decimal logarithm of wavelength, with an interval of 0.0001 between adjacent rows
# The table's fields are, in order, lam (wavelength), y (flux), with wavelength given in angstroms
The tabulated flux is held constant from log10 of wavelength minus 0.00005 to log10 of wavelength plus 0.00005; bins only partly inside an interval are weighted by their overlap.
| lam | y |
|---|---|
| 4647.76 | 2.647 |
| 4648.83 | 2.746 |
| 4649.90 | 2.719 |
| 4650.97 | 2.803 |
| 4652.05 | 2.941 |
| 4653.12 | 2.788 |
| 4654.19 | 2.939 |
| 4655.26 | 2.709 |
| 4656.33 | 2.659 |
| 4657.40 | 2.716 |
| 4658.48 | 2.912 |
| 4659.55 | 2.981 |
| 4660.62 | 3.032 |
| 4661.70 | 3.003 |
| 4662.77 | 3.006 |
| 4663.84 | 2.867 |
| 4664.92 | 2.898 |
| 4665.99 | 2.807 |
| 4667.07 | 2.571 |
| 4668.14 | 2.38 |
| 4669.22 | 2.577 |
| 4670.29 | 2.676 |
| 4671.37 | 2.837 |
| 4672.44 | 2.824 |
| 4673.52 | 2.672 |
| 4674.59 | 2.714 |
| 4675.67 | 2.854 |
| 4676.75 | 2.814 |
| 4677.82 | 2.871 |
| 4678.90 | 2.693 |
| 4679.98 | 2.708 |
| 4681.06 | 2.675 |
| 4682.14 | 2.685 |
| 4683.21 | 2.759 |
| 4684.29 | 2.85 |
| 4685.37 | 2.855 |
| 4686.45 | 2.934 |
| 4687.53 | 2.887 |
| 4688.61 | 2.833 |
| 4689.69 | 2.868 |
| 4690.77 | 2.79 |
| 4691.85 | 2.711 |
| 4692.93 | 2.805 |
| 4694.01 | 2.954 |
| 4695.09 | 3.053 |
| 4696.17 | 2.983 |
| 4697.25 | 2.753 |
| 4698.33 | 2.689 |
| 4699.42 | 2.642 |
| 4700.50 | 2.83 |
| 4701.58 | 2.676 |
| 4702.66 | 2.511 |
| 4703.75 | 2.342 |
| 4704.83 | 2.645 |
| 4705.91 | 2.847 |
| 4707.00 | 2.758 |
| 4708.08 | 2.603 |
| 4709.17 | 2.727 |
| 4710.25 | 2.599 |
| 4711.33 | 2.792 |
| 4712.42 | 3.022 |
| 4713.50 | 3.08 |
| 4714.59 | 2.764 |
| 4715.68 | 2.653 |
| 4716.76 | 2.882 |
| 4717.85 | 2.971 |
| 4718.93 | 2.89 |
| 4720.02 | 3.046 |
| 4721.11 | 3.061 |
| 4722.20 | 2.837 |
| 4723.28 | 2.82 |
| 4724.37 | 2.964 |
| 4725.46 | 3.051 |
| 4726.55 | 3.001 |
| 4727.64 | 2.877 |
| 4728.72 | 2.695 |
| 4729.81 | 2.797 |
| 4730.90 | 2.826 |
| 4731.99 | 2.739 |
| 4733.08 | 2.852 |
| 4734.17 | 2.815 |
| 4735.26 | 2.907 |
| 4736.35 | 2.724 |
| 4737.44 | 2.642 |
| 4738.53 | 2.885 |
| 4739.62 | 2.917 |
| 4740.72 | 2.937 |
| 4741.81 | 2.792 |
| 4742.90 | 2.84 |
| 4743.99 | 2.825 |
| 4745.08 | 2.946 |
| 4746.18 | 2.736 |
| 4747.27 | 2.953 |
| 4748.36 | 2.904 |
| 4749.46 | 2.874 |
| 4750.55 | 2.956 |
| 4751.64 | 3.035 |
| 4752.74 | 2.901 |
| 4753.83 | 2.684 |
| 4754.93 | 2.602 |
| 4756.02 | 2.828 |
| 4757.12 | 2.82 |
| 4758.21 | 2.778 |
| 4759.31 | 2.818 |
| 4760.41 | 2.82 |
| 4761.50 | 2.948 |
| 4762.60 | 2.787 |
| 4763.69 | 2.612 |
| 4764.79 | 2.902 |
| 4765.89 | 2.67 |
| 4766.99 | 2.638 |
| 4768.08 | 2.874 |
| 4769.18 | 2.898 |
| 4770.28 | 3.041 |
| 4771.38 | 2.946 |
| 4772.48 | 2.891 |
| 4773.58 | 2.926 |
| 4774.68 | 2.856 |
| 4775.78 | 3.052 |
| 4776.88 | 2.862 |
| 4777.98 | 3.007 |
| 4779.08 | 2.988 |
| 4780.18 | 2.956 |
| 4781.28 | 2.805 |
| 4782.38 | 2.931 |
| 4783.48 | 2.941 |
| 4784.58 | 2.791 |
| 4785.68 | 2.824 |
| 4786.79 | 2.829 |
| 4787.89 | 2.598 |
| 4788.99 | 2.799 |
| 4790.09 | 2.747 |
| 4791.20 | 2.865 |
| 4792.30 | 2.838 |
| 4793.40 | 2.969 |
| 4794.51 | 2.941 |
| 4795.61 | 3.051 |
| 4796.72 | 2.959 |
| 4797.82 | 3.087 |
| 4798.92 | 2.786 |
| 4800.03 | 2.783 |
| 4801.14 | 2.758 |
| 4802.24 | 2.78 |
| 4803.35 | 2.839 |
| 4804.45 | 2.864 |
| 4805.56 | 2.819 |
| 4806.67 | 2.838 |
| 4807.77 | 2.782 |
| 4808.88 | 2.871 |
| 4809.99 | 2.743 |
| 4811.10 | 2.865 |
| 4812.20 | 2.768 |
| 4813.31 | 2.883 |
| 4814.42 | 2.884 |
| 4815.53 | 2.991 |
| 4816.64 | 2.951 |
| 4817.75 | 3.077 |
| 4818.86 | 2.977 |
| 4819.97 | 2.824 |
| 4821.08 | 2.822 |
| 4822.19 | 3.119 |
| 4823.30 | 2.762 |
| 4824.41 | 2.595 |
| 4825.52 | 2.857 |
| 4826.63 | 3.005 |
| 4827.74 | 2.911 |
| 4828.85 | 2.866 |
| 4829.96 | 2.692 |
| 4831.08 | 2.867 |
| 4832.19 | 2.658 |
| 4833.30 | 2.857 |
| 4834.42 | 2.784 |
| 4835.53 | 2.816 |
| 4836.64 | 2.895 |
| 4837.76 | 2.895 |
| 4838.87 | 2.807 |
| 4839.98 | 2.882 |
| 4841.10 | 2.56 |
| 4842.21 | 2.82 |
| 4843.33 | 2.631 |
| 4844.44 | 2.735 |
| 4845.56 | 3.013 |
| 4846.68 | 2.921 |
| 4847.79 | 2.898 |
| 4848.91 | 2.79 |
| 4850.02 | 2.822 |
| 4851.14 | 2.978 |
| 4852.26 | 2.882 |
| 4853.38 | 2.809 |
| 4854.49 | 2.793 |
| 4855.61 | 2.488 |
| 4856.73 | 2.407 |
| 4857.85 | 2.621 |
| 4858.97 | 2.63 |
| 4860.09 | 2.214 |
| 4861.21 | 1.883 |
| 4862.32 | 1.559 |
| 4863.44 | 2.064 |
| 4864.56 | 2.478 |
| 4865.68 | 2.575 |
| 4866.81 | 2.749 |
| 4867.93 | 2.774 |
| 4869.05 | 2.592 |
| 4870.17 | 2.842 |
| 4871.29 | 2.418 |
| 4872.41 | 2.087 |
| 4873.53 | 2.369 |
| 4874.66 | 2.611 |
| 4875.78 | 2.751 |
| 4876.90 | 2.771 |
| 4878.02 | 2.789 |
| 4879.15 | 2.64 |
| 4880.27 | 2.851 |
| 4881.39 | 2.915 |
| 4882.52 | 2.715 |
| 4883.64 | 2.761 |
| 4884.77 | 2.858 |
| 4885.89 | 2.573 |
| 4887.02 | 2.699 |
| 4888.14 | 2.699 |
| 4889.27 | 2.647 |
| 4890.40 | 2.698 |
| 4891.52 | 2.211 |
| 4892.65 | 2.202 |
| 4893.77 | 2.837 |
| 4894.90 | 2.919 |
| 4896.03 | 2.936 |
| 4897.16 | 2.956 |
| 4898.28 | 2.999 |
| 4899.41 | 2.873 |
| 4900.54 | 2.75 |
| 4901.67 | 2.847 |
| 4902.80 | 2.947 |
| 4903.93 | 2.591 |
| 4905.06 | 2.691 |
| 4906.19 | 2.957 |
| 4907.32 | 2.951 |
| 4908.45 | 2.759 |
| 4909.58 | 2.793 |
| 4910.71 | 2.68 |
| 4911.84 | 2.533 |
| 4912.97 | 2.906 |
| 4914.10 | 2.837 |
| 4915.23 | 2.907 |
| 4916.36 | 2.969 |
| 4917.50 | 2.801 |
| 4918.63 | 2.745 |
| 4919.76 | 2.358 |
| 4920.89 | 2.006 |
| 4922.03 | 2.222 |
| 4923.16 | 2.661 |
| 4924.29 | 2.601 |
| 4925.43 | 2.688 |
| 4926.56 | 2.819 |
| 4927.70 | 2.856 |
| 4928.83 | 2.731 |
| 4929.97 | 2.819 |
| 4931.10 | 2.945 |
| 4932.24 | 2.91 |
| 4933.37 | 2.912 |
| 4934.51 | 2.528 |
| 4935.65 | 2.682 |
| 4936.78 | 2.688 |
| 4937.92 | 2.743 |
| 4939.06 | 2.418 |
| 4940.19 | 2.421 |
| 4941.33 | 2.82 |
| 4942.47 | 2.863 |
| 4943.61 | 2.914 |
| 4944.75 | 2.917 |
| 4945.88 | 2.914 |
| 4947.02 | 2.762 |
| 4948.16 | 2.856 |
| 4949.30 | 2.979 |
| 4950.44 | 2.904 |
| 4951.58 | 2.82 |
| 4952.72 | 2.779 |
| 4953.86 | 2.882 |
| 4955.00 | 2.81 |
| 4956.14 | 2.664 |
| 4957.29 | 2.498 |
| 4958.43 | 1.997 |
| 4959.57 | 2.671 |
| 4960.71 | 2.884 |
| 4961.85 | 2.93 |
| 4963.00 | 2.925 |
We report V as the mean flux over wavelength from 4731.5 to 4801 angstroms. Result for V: 2.86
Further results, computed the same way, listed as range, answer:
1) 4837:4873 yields 2.61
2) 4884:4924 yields 2.71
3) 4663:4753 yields 2.81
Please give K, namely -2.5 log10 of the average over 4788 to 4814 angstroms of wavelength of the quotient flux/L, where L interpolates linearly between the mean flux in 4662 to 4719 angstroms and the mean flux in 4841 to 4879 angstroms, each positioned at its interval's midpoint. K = -0.07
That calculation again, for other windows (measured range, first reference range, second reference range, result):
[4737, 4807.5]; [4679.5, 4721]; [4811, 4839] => -0.01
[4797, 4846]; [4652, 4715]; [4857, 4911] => -0.06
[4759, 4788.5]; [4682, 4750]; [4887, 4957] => -0.02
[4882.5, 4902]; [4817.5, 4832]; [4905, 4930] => 0.01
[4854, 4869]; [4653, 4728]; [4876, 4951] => 0.15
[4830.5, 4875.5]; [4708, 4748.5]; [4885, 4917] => 0.06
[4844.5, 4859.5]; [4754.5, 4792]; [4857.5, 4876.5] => -0.11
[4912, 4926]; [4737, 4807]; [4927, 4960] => 0.05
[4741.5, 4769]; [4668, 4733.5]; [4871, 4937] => -0.02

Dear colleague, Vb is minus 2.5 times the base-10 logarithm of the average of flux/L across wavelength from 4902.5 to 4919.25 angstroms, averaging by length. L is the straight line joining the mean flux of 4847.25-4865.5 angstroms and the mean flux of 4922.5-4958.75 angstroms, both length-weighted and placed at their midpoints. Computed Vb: -0.05 mag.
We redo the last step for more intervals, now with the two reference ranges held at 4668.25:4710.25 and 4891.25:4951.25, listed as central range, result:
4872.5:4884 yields 0.02 mag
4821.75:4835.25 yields -0.03 mag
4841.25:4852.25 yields -0.03 mag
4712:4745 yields -0.05 mag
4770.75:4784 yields -0.07 mag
